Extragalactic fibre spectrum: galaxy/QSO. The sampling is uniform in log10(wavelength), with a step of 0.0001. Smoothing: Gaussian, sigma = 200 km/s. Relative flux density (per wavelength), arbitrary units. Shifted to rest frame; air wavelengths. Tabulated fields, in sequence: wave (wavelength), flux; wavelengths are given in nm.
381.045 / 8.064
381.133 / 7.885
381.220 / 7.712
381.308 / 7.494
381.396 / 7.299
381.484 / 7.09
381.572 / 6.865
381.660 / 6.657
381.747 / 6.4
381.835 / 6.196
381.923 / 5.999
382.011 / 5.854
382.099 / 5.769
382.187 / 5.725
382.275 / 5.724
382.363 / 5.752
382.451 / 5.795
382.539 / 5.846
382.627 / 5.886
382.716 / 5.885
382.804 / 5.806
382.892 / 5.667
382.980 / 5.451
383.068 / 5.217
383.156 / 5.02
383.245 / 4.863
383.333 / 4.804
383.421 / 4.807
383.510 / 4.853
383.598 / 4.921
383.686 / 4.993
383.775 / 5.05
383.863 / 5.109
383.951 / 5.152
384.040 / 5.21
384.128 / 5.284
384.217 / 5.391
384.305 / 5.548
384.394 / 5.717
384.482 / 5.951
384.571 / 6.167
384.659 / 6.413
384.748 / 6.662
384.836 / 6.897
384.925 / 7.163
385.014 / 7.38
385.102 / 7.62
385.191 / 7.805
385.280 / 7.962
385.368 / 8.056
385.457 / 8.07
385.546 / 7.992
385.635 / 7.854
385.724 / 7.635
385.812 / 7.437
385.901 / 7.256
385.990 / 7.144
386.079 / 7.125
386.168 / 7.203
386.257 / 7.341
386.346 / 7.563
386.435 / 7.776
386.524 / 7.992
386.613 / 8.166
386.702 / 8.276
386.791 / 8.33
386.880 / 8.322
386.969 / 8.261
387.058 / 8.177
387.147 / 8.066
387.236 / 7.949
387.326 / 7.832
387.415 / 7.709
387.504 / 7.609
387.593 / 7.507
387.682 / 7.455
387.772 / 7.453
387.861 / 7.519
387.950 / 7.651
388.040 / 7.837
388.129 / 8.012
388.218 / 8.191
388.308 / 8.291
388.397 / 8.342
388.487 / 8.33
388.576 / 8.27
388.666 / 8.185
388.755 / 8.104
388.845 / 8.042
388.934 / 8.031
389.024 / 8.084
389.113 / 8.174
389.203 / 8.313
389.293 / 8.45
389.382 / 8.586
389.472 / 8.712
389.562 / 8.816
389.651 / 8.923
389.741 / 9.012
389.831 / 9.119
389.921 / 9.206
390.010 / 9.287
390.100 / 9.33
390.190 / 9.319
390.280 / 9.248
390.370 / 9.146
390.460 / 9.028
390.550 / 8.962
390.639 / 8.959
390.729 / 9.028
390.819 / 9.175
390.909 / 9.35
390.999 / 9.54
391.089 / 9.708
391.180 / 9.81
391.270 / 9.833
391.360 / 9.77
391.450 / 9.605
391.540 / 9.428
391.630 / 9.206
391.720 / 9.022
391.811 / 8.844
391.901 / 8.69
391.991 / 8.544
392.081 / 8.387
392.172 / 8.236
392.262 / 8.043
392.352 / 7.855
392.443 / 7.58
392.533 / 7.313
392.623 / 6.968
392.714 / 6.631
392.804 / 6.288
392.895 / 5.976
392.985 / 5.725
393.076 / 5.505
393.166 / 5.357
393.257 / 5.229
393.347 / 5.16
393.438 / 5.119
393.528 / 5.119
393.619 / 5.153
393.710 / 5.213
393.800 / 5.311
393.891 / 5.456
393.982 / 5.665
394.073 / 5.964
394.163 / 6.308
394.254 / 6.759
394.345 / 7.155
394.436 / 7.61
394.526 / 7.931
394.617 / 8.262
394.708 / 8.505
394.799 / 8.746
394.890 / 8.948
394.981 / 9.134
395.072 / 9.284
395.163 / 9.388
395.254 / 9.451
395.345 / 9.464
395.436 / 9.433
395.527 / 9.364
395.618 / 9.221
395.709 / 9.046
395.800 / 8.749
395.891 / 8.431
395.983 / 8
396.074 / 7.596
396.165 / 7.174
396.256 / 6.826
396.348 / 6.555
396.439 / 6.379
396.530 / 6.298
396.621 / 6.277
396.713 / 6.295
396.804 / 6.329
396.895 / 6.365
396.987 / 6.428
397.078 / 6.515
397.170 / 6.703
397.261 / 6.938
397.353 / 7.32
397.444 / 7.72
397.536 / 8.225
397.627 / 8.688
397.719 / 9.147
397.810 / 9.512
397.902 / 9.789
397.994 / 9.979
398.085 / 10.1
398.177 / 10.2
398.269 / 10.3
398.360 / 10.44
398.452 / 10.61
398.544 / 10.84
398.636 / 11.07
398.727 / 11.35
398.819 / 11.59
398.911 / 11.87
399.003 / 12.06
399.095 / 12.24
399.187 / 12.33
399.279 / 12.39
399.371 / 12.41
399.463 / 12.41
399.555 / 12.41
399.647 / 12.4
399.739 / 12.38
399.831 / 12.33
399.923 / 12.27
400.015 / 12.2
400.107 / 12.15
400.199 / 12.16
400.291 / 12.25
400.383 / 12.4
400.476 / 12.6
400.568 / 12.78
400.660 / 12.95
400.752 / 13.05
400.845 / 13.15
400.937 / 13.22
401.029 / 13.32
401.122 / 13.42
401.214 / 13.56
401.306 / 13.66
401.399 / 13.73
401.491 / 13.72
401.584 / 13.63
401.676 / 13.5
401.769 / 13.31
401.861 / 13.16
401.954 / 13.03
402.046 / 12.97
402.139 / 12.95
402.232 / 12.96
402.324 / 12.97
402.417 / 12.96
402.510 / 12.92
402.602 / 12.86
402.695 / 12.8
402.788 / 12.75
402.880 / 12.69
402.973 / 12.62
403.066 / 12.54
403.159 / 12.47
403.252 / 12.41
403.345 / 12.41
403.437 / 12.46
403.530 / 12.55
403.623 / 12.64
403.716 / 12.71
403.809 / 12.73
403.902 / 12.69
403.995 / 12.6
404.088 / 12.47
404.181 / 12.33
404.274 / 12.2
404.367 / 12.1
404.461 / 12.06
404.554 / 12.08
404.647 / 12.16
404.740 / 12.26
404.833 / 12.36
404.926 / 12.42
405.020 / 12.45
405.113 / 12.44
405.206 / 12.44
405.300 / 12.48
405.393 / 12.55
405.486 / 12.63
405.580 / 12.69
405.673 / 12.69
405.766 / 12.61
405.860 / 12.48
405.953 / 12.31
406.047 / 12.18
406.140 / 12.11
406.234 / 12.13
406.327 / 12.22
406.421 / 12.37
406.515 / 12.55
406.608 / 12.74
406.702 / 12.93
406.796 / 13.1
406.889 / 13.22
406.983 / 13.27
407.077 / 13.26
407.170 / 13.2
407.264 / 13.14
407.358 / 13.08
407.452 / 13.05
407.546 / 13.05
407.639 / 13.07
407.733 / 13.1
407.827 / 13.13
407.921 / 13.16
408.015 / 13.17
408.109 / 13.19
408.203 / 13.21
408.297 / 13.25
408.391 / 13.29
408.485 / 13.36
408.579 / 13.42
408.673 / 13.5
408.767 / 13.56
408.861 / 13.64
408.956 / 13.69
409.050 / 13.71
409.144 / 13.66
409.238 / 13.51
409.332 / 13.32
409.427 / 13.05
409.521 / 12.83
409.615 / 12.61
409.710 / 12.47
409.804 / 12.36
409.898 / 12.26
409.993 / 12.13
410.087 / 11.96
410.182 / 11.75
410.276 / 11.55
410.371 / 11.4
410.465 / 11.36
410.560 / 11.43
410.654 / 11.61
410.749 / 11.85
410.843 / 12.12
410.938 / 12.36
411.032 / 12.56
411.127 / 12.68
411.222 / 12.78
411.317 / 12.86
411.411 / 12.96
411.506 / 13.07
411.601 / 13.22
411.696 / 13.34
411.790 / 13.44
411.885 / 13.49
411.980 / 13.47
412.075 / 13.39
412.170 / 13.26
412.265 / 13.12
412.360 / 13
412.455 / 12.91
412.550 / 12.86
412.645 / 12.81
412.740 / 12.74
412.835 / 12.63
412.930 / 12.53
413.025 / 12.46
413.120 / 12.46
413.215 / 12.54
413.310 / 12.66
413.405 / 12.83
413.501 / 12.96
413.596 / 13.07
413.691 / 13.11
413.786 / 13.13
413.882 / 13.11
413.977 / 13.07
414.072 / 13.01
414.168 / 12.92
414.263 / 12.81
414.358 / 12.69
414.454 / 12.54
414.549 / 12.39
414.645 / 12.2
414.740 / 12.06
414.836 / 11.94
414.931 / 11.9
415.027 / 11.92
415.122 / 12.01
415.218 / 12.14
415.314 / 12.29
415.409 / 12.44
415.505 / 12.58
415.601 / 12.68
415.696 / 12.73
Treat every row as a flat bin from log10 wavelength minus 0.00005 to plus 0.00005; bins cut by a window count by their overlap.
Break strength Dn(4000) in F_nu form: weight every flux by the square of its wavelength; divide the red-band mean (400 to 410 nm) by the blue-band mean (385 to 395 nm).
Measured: 1.76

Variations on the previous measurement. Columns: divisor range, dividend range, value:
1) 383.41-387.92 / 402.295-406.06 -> 1.96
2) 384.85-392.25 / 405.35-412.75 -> 1.70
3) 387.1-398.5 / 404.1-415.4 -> 1.72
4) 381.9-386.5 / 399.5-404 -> 2.23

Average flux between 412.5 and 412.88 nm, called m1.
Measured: 12.8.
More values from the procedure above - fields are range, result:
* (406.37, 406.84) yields 12.7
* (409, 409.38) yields 13.6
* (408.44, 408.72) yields 13.4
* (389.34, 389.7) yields 8.76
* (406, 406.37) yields 12.2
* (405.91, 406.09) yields 12.2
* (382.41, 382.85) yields 5.84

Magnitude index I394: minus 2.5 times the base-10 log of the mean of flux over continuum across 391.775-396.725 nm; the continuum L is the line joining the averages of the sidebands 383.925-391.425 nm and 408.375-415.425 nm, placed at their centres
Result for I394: 0.26 mag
